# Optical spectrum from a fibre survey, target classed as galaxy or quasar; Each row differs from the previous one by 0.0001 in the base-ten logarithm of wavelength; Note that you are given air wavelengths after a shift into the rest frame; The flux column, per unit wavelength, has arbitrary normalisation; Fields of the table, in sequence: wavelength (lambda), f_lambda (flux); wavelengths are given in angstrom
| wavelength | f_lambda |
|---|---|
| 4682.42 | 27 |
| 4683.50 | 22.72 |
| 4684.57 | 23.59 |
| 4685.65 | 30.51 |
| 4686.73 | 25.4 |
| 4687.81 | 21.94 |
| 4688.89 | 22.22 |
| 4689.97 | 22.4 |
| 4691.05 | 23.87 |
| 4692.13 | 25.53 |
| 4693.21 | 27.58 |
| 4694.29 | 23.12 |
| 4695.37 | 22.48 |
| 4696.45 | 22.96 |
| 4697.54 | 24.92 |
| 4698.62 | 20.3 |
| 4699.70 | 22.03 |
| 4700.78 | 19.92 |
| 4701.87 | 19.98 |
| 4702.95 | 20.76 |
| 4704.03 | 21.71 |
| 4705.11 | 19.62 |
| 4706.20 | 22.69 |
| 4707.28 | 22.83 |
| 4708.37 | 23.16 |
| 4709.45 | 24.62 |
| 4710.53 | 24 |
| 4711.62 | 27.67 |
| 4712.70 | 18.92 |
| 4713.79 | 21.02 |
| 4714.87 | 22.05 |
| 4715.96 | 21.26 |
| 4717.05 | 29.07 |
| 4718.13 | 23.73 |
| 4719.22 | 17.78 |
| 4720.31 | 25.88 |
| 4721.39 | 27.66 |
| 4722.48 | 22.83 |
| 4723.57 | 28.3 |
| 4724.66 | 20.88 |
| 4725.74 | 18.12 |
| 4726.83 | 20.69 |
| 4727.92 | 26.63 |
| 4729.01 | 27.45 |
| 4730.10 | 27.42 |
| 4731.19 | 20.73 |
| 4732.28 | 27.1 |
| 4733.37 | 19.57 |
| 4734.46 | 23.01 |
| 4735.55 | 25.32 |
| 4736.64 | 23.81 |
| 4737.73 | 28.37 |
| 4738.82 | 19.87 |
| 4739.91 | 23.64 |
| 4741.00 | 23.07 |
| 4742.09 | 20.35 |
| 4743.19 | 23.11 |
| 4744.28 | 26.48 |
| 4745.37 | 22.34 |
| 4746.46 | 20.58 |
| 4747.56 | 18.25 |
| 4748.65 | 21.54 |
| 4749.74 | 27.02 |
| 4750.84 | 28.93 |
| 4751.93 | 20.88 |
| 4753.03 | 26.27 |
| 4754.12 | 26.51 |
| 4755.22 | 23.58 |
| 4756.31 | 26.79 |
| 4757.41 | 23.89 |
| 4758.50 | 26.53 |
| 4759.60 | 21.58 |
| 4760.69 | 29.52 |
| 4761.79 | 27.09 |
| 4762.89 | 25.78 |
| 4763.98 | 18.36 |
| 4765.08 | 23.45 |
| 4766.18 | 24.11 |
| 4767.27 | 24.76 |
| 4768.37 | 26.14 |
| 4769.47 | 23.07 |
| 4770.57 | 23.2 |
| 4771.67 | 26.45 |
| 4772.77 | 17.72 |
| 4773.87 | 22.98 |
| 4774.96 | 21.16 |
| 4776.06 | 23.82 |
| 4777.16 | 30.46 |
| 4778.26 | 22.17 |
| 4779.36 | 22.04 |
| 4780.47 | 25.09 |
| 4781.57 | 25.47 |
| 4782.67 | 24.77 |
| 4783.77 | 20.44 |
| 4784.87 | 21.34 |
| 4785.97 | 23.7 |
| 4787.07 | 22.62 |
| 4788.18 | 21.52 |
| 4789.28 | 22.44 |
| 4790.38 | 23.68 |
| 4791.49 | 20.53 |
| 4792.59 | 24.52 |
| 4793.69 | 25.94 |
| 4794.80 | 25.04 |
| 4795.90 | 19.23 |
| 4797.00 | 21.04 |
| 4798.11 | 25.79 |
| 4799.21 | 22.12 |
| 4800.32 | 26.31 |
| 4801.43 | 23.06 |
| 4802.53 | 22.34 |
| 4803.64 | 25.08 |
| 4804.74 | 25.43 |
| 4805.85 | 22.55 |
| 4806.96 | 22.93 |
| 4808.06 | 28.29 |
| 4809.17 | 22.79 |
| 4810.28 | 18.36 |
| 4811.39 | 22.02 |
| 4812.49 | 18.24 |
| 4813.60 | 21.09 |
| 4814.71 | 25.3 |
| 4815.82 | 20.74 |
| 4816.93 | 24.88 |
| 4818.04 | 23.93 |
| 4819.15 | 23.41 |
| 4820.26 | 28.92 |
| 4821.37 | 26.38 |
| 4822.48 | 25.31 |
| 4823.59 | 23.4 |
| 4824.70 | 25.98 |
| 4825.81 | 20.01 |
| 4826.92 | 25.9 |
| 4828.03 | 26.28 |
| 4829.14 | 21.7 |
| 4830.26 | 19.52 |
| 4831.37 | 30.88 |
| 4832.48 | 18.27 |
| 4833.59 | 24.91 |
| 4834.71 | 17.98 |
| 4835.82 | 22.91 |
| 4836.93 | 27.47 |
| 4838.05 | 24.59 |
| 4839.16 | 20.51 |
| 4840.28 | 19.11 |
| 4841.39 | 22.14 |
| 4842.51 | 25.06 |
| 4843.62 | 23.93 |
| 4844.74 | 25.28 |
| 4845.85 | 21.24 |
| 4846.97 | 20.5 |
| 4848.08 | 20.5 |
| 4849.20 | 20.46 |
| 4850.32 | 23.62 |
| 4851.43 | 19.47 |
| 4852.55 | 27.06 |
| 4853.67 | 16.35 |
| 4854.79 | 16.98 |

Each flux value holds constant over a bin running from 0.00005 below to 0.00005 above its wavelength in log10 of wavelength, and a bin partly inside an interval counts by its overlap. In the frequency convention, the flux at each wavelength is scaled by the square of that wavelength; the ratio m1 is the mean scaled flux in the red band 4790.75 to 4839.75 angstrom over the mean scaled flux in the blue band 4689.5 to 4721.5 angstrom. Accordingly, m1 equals 1.07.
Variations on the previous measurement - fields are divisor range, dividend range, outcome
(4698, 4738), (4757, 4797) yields 1.05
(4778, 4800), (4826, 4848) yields 1.02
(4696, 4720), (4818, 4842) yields 1.11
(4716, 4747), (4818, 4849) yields 1.03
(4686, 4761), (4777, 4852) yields 1.03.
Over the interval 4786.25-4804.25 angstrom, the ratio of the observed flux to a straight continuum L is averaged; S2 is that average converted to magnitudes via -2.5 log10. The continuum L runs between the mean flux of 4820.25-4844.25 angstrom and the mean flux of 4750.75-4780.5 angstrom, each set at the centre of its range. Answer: 0.03 mag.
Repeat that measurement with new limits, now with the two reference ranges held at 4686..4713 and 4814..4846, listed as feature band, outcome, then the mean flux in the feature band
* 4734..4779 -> -0.03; 23.9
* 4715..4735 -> -0.03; 23.7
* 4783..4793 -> 0.05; 22.3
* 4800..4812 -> 0.00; 23.5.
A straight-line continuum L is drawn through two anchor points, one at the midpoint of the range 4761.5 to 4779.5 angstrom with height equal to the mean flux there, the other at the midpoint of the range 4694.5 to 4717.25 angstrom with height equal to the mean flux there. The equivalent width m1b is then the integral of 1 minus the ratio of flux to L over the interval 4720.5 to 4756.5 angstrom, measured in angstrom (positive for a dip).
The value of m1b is -1.26 angstrom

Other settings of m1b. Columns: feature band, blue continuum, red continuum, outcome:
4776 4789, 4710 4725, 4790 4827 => 0.0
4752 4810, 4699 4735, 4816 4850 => -1.6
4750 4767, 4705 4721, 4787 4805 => -1.2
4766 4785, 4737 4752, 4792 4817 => -0.4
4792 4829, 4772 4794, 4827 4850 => -1.2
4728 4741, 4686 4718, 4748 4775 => -0.3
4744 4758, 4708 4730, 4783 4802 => -0.4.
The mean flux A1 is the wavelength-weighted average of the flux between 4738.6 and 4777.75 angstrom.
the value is 23.9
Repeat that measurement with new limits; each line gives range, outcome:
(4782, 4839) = 23.4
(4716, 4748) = 23.5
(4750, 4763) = 25.6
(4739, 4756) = 23.5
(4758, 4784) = 24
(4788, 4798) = 22.8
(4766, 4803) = 23.4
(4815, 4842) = 23.6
